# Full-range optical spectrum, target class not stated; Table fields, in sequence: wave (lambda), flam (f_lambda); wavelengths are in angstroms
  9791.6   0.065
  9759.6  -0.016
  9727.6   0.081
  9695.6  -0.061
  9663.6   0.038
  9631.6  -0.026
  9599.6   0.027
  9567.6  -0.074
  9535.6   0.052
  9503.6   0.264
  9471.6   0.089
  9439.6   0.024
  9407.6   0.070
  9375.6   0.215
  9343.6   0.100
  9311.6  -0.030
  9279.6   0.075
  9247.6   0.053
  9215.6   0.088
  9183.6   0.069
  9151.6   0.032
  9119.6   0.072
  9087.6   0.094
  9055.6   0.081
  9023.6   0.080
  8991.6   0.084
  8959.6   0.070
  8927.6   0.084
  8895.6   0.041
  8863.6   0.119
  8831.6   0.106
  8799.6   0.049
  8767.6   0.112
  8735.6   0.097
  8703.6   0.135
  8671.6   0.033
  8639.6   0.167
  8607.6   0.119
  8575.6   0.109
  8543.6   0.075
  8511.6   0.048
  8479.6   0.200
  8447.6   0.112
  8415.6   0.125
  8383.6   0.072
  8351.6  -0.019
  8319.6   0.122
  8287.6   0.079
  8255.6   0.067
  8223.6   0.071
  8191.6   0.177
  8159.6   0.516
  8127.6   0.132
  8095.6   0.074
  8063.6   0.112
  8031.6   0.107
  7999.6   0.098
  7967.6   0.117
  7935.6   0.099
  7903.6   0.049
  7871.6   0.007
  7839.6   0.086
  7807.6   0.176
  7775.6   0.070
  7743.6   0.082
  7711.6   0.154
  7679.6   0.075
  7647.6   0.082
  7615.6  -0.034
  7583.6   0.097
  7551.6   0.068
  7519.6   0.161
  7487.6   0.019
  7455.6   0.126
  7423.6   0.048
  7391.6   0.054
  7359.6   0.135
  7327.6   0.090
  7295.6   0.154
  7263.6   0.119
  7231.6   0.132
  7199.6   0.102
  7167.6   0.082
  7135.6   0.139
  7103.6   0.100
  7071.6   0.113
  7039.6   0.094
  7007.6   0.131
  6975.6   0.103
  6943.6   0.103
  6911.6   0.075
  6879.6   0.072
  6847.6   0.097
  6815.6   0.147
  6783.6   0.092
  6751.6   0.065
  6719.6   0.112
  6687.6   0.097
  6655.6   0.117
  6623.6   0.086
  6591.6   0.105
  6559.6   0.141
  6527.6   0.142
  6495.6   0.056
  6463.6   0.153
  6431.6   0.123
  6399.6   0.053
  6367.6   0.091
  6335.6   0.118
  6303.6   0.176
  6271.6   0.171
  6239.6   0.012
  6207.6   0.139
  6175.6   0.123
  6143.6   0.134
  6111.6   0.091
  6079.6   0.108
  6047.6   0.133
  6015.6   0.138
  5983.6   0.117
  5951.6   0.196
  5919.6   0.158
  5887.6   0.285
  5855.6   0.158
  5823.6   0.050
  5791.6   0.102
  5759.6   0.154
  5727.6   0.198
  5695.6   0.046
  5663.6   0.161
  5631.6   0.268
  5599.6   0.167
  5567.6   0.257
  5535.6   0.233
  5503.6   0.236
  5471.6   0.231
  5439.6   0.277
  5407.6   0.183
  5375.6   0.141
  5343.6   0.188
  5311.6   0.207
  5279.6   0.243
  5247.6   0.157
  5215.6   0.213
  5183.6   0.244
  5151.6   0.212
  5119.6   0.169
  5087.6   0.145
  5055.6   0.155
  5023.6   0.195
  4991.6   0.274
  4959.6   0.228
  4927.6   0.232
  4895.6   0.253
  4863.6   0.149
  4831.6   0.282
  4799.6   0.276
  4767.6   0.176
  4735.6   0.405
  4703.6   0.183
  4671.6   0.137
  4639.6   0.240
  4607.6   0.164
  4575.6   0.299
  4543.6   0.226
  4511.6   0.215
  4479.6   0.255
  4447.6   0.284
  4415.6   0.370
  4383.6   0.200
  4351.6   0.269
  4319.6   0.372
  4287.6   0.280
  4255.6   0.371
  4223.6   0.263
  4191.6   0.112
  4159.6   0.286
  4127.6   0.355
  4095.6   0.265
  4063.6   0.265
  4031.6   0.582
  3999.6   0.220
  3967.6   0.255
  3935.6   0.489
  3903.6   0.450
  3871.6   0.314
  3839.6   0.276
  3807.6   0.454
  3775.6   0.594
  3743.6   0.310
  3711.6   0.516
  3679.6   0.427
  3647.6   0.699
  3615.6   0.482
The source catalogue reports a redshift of 1.192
